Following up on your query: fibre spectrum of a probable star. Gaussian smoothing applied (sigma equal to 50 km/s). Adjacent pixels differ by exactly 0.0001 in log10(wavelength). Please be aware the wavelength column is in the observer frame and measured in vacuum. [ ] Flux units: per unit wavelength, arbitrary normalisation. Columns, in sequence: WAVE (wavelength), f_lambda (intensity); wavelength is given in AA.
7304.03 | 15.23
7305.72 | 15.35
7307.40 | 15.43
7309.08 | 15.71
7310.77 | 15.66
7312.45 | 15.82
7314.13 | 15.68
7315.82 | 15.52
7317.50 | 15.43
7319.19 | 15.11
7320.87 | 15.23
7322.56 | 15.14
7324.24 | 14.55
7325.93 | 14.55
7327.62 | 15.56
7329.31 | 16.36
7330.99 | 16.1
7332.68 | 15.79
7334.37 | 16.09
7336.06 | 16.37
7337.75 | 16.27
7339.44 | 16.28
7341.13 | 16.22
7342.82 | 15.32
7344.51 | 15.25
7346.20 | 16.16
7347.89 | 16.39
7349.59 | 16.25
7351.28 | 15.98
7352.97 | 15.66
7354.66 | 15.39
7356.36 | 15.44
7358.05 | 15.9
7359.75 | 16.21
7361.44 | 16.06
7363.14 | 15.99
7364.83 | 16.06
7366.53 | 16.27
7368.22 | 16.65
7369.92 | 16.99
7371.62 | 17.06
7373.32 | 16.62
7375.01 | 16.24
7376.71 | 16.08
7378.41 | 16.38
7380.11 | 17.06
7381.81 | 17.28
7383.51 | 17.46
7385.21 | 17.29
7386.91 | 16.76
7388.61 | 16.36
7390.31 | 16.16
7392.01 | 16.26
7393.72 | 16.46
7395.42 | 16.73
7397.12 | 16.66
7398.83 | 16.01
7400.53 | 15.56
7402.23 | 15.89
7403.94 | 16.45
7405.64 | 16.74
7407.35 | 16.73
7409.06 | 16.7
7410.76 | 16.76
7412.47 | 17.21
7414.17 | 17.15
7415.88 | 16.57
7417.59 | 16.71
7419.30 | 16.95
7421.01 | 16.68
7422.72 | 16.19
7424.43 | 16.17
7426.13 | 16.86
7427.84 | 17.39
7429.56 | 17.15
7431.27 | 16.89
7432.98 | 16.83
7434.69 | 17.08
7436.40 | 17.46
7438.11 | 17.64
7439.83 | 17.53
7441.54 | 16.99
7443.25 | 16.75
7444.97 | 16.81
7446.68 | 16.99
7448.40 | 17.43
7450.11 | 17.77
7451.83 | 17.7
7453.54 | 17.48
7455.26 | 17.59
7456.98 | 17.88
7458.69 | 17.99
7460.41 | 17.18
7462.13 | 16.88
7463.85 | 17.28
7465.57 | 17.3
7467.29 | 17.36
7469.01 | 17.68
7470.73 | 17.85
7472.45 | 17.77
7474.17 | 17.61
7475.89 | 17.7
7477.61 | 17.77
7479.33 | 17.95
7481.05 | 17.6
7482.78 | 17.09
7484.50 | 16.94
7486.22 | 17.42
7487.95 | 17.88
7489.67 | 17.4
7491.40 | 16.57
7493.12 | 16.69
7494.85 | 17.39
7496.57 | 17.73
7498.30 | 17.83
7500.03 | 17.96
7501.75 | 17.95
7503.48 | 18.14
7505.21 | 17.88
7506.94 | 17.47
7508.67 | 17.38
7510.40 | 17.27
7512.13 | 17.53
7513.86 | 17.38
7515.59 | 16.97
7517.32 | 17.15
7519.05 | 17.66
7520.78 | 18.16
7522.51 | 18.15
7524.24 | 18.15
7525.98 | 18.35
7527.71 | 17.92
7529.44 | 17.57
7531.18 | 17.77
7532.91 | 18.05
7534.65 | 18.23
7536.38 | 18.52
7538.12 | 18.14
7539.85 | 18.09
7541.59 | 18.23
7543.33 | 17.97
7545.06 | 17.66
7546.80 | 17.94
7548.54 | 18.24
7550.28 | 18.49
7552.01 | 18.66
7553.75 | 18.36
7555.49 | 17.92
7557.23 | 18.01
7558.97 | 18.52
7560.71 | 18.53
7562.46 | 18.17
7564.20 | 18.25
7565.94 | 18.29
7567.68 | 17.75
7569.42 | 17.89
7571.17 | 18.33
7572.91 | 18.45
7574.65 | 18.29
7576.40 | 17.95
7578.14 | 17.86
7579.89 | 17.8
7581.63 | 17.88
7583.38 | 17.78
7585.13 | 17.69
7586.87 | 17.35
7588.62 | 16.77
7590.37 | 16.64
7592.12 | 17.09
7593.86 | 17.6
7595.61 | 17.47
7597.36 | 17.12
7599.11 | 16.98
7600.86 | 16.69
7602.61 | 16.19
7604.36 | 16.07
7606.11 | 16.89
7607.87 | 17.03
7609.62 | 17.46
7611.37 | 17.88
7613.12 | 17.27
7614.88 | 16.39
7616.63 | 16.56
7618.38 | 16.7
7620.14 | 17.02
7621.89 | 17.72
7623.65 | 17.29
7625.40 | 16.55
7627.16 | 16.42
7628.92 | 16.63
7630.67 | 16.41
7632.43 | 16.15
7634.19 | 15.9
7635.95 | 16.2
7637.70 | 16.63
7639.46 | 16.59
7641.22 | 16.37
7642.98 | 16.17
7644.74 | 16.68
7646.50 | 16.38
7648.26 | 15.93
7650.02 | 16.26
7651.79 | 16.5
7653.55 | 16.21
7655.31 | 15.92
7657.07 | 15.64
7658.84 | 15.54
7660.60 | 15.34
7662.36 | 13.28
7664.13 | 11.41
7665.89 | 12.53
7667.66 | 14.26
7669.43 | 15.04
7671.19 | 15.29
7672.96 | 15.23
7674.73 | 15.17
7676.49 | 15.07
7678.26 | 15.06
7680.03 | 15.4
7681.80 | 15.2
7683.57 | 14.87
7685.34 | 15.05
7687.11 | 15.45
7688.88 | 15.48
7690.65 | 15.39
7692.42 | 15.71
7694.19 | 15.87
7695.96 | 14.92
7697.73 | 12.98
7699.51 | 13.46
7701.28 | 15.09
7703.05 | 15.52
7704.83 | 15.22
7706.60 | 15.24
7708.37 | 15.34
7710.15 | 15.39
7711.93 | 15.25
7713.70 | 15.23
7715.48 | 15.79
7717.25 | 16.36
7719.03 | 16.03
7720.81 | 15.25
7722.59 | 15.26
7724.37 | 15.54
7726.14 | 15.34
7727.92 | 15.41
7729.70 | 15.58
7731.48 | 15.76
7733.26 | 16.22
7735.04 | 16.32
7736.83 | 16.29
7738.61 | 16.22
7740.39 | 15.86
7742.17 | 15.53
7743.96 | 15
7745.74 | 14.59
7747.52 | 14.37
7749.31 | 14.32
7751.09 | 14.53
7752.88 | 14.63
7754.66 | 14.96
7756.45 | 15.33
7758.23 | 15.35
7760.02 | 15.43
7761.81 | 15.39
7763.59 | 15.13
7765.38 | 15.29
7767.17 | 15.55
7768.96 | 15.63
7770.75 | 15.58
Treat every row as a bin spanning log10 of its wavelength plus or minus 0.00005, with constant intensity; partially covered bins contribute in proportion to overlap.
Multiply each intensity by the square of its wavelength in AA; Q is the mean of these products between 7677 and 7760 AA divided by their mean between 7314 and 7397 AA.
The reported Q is 1.04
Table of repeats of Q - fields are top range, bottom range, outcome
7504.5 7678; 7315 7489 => 1.07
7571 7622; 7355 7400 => 1.11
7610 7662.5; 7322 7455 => 1.06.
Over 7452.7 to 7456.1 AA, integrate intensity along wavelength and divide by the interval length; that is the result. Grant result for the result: 17.5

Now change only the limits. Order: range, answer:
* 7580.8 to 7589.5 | 17.5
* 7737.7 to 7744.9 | 15.7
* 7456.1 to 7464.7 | 17.4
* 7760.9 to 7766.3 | 15.3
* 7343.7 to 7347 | 15.7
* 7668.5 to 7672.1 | 15.1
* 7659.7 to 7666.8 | 13.2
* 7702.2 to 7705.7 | 15.3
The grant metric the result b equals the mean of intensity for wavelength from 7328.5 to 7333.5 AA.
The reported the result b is 16.1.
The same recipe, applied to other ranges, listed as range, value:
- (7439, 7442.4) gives 17.3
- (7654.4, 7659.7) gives 15.7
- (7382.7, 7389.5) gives 17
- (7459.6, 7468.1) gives 17.2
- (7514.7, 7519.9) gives 17.3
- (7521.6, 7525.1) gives 18.2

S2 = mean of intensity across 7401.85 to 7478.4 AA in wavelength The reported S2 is 17.2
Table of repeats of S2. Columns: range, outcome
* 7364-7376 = 16.6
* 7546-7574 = 18.2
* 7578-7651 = 16.9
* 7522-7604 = 17.9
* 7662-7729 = 15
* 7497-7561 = 17.9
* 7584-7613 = 17.1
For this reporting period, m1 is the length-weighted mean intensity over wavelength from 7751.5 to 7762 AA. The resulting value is 15.1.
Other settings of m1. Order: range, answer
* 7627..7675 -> 15.6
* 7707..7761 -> 15.4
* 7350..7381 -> 16.2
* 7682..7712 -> 15.1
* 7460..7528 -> 17.6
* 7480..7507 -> 17.5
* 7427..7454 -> 17.2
